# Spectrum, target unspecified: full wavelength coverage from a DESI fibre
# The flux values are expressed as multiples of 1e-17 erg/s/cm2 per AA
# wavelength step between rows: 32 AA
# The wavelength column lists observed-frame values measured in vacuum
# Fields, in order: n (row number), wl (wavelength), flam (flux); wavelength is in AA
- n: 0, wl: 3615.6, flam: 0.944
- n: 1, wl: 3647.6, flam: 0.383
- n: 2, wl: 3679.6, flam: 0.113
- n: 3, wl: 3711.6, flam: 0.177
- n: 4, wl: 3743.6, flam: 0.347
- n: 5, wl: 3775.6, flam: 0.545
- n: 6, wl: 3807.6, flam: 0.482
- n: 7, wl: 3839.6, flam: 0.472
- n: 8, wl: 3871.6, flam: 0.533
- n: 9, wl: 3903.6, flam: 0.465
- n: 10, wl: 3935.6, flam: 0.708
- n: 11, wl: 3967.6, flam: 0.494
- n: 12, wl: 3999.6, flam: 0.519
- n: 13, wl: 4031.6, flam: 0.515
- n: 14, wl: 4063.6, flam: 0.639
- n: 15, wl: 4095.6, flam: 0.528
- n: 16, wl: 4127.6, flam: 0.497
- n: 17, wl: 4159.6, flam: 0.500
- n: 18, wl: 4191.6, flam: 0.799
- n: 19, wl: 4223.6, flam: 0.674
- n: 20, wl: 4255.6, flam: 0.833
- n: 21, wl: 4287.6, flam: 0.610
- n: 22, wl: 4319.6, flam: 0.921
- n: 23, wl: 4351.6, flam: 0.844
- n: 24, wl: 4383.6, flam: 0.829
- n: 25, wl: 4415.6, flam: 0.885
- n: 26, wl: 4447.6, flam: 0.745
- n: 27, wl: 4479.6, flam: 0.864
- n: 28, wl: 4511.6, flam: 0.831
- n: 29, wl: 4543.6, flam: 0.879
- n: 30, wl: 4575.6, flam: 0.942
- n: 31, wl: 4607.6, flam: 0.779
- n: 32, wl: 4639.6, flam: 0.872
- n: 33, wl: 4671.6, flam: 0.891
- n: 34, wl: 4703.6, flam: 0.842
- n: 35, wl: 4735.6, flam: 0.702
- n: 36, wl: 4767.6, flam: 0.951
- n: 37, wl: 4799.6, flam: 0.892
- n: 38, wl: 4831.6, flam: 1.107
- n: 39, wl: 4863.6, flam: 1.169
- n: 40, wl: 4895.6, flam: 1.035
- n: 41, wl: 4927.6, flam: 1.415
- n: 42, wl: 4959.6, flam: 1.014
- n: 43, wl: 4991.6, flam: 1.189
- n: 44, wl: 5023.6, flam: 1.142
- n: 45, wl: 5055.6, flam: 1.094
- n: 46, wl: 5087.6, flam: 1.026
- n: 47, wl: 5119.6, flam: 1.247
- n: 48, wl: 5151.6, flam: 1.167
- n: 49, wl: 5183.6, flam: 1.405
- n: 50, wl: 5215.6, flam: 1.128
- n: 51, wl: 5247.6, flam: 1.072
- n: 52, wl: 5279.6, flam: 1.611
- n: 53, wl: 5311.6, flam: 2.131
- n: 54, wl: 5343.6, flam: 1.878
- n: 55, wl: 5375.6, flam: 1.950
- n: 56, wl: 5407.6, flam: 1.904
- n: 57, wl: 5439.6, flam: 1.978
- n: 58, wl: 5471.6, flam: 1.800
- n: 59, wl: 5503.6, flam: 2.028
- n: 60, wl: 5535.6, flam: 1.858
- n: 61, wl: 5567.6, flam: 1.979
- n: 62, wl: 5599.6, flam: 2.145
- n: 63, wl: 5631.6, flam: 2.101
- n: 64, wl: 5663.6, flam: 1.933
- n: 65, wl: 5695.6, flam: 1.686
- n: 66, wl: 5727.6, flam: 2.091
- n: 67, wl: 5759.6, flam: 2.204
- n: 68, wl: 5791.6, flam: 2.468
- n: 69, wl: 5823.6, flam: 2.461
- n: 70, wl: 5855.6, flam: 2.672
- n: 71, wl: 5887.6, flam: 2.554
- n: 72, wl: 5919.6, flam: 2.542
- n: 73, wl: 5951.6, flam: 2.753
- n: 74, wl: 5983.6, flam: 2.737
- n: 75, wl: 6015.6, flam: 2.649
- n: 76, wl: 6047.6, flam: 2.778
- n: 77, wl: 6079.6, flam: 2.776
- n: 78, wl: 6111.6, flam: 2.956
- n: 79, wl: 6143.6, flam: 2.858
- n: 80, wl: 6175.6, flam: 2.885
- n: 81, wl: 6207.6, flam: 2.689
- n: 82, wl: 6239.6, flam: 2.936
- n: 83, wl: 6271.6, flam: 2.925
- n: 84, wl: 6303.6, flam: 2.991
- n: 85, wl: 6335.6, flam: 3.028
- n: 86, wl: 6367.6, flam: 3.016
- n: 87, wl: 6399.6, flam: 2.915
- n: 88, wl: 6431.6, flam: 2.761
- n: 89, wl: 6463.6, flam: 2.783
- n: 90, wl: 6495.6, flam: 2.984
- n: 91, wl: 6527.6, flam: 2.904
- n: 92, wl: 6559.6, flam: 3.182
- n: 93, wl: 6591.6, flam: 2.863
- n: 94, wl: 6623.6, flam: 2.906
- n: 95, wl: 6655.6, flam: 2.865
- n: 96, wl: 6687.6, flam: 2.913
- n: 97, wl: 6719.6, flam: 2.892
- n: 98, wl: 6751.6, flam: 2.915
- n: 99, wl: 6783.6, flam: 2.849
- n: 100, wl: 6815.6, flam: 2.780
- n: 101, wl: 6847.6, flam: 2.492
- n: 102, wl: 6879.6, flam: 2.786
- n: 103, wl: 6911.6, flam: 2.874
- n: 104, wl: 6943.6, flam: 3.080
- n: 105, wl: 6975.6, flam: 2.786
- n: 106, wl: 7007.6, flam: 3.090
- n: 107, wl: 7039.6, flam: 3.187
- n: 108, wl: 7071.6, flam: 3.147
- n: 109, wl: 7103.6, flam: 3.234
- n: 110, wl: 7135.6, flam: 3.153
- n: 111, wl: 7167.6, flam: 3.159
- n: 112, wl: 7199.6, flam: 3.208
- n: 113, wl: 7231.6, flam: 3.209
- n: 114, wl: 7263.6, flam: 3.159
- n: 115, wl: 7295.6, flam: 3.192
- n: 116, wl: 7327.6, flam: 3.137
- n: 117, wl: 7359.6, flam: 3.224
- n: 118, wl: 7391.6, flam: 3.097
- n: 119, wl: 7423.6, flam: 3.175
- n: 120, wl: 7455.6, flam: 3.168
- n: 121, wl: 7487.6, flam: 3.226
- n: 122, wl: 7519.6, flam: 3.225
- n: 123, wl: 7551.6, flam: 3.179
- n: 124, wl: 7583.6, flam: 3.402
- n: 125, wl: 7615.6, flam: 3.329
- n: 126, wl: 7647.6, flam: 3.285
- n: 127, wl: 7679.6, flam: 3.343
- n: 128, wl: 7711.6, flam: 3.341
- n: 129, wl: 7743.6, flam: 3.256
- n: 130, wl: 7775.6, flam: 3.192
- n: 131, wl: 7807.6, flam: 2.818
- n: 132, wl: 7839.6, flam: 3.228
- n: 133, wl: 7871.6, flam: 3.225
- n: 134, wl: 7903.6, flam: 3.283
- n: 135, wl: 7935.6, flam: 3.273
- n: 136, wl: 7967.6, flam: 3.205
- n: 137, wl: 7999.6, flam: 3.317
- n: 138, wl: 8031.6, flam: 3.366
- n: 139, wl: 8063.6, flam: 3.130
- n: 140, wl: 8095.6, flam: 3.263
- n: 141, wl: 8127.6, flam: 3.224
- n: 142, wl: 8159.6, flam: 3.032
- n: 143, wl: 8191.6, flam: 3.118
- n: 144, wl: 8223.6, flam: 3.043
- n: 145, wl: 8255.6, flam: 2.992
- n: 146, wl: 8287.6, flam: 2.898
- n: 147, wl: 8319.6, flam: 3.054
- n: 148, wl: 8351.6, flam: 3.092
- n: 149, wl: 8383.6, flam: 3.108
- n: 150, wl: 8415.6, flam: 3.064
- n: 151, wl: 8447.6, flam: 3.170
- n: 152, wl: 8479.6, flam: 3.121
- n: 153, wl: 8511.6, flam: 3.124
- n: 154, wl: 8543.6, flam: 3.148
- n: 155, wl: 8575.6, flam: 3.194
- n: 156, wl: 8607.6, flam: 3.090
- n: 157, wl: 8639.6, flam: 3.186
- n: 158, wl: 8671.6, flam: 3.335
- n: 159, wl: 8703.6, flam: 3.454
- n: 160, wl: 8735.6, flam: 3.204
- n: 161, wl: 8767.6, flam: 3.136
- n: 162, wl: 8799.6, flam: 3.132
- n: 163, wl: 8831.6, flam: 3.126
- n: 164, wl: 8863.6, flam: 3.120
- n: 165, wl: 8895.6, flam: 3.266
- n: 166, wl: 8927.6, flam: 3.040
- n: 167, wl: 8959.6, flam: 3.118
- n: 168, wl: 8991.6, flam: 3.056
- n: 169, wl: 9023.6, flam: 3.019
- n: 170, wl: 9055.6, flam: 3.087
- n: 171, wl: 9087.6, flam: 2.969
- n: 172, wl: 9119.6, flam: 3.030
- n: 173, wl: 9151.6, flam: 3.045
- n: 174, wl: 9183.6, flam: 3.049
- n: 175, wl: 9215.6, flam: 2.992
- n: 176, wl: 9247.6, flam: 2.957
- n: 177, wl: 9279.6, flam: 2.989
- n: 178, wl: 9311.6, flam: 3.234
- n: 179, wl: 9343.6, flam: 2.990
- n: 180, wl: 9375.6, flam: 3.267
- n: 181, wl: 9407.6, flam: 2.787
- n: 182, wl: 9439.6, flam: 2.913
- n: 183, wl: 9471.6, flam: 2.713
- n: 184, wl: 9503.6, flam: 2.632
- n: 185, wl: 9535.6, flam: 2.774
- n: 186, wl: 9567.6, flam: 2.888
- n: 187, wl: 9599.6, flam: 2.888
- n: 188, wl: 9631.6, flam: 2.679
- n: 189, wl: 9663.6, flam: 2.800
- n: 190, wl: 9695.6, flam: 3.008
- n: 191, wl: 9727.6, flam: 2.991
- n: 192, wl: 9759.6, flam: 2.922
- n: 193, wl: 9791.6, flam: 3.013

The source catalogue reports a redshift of 0.32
